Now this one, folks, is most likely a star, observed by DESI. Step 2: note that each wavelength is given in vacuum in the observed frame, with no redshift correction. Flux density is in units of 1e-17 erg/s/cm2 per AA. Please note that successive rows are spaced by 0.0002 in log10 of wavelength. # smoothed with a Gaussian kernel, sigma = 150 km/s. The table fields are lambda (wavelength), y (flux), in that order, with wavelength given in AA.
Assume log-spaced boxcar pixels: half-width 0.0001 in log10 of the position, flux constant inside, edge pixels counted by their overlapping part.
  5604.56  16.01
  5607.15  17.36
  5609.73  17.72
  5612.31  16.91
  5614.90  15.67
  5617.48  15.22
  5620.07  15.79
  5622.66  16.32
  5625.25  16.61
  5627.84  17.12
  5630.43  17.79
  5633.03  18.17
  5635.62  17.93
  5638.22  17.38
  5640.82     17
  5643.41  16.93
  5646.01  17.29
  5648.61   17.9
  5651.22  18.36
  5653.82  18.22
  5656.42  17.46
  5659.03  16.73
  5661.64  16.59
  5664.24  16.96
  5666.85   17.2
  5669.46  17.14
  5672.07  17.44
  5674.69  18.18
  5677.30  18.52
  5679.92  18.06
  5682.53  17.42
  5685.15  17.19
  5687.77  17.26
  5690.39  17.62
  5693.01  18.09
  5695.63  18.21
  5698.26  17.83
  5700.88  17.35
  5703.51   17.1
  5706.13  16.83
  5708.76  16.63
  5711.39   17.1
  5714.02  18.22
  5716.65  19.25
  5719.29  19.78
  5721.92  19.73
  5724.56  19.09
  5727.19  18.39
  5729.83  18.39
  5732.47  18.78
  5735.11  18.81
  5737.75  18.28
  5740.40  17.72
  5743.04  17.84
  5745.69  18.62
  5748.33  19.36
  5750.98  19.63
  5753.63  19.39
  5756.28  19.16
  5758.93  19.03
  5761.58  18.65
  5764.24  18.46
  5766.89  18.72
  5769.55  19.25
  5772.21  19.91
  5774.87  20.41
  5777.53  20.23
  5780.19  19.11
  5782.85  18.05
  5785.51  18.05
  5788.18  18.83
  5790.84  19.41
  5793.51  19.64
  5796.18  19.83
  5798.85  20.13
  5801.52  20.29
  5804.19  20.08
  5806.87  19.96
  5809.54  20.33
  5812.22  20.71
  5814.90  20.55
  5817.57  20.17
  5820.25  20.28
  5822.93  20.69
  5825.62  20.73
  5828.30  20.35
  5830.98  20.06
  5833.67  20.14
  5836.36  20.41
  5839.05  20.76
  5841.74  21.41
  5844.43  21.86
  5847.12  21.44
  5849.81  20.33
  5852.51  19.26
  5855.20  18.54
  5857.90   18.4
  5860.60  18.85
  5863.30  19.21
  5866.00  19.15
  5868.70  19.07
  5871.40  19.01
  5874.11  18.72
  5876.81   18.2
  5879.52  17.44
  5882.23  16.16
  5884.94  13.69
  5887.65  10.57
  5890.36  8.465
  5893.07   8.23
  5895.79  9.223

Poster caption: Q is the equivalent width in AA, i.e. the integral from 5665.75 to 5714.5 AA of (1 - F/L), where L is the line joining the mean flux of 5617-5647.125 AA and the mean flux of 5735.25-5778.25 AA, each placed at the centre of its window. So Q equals 1.1 AA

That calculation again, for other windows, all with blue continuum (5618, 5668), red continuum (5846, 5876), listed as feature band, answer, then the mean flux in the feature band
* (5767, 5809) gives -2.2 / 19.5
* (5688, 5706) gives 0.1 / 17.6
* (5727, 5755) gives -0.8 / 18.7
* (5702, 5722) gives -0.1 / 18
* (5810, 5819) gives -0.8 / 20.5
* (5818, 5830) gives -1.0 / 20.5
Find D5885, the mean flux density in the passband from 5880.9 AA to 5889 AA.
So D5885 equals 13.5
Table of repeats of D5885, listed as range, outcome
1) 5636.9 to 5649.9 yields 17.3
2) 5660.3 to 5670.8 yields 17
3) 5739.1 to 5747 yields 18.1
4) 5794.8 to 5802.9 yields 20.1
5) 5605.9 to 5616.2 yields 16.9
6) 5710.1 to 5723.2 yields 18.8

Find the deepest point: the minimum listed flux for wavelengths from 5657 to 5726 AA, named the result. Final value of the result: 16.59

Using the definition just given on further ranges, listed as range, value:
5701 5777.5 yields 16.63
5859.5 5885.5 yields 13.69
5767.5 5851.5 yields 18.05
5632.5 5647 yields 16.93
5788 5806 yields 18.83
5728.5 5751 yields 17.72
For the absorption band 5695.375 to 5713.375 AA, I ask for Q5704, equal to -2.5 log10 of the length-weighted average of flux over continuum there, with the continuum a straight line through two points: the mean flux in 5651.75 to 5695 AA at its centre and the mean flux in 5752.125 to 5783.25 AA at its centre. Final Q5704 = 0.050 mag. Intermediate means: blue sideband 17.5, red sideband 19.2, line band 17.3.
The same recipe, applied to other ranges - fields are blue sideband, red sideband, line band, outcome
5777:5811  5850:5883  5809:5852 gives -0.09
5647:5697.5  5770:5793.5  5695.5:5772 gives 0.00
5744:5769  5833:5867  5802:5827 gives -0.04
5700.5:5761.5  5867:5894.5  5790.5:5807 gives -0.18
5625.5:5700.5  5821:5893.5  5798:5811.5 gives -0.12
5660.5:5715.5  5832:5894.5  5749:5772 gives -0.09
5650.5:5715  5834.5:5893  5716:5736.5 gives -0.08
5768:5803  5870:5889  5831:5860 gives -0.16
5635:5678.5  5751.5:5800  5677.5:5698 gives 0.01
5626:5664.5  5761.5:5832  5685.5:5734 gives 0.02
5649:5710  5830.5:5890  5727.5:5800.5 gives -0.06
